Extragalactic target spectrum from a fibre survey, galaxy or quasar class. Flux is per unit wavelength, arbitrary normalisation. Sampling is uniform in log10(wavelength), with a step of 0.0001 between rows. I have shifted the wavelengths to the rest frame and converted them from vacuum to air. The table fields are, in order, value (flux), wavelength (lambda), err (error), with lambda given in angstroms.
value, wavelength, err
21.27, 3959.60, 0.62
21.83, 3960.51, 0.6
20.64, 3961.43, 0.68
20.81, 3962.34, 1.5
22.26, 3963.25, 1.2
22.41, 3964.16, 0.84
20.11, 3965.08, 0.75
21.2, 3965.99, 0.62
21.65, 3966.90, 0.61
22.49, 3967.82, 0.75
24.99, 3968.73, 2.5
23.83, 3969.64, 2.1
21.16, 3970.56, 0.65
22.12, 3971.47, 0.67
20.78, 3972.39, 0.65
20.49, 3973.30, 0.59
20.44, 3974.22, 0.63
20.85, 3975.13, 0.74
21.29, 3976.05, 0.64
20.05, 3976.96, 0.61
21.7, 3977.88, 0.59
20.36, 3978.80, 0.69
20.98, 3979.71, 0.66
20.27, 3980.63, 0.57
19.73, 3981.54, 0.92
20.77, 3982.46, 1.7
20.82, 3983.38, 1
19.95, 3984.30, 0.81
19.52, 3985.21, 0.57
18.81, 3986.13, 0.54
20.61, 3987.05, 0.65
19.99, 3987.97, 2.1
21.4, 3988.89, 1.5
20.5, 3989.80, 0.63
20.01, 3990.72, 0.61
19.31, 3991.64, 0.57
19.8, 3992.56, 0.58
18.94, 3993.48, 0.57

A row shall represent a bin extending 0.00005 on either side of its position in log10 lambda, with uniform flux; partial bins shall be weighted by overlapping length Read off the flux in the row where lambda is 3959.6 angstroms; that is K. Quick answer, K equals 21.27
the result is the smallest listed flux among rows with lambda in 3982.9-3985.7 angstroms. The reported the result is 19.52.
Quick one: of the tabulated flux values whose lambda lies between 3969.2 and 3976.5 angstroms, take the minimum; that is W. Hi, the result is 20.44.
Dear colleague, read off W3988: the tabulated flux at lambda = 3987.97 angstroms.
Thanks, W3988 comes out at 19.99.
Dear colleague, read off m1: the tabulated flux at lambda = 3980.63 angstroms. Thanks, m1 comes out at 20.27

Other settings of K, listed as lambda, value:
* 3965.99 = 21.2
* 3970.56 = 21.16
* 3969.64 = 23.83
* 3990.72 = 20.01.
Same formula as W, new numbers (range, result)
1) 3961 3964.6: 20.64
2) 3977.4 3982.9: 19.73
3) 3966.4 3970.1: 21.65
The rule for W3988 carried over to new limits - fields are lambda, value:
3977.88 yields 21.7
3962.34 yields 20.81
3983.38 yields 20.82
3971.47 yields 22.12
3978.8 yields 20.36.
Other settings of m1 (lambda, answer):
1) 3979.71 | 20.98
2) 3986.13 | 18.81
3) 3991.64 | 19.31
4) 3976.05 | 21.29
